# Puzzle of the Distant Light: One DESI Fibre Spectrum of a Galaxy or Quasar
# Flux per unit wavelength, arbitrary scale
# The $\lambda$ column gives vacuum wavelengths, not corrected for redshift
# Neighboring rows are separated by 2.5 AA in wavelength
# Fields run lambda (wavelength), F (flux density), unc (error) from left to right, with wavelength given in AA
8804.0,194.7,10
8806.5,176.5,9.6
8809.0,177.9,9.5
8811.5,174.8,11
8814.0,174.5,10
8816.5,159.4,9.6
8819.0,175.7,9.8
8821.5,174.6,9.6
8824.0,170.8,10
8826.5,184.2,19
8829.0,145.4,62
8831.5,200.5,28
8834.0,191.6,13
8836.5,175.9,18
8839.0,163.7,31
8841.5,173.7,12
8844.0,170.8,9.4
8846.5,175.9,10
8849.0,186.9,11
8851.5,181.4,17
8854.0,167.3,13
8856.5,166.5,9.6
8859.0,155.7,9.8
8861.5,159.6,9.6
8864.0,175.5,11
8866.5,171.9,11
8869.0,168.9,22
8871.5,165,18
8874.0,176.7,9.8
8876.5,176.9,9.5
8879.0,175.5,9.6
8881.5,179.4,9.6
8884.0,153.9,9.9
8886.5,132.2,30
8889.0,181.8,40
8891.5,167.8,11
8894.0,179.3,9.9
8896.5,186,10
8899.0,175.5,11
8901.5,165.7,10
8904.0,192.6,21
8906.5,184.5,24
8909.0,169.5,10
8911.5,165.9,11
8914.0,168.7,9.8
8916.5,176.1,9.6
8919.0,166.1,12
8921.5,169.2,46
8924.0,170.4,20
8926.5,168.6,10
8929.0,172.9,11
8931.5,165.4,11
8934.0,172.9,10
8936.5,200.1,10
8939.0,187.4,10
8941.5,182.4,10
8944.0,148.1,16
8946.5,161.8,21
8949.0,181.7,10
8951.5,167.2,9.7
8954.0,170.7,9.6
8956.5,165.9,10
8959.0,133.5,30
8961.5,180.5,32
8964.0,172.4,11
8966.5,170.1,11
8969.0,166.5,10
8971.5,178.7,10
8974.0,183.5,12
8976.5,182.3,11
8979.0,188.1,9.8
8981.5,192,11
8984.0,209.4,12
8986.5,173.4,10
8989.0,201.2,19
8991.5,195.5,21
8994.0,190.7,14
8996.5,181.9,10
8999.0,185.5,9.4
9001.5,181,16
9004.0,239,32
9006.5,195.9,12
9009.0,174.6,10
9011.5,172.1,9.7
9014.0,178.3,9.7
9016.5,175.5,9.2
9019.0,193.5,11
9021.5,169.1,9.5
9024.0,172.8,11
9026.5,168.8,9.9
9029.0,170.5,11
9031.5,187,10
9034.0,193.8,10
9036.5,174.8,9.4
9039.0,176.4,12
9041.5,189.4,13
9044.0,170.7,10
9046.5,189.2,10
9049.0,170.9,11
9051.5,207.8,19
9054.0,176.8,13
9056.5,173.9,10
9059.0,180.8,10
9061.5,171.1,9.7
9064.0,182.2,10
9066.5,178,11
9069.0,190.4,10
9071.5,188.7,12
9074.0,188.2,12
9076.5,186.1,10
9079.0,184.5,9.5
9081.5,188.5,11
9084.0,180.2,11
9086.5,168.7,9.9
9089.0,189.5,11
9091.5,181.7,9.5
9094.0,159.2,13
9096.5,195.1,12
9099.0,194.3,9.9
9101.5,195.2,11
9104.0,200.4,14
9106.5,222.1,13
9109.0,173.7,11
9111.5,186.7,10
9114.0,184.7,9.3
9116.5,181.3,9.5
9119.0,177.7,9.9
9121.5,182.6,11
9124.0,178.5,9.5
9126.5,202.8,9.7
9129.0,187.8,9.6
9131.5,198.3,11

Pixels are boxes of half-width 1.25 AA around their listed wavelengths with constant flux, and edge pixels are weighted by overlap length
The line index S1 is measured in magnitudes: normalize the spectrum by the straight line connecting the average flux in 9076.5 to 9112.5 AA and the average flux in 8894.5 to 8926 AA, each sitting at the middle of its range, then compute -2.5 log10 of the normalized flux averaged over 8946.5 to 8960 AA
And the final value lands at 0.08 mag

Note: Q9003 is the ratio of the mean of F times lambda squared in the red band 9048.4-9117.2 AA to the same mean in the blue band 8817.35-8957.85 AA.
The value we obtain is 1.1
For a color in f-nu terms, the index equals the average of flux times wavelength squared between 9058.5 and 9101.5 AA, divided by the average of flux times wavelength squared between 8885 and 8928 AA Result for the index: 1.11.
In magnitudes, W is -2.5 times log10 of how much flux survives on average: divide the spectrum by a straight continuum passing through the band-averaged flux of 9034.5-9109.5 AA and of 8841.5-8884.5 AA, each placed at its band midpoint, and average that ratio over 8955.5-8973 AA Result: 0.067 mag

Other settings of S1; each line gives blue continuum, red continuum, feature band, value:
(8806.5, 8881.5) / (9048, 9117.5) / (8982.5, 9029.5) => -0.03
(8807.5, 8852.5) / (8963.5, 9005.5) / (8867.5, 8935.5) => 0.06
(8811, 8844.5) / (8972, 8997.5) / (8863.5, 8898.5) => 0.05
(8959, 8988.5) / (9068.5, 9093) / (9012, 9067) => 0.02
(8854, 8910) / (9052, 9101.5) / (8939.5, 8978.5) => 0.03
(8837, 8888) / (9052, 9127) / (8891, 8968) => 0.01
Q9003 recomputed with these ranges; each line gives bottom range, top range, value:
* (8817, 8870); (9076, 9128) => 1.14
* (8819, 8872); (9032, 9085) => 1.11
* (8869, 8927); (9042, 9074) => 1.10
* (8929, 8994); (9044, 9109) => 1.07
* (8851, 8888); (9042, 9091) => 1.14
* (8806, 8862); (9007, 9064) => 1.08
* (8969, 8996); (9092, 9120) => 1.03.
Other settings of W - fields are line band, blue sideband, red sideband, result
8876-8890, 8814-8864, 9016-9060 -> 0.05 mag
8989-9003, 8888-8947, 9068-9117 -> -0.05 mag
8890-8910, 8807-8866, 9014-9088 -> -0.01 mag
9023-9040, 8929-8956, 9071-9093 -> 0.01 mag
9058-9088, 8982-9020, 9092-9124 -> 0.03 mag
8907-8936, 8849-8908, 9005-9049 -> 0.02 mag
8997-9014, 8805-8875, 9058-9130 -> -0.05 mag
